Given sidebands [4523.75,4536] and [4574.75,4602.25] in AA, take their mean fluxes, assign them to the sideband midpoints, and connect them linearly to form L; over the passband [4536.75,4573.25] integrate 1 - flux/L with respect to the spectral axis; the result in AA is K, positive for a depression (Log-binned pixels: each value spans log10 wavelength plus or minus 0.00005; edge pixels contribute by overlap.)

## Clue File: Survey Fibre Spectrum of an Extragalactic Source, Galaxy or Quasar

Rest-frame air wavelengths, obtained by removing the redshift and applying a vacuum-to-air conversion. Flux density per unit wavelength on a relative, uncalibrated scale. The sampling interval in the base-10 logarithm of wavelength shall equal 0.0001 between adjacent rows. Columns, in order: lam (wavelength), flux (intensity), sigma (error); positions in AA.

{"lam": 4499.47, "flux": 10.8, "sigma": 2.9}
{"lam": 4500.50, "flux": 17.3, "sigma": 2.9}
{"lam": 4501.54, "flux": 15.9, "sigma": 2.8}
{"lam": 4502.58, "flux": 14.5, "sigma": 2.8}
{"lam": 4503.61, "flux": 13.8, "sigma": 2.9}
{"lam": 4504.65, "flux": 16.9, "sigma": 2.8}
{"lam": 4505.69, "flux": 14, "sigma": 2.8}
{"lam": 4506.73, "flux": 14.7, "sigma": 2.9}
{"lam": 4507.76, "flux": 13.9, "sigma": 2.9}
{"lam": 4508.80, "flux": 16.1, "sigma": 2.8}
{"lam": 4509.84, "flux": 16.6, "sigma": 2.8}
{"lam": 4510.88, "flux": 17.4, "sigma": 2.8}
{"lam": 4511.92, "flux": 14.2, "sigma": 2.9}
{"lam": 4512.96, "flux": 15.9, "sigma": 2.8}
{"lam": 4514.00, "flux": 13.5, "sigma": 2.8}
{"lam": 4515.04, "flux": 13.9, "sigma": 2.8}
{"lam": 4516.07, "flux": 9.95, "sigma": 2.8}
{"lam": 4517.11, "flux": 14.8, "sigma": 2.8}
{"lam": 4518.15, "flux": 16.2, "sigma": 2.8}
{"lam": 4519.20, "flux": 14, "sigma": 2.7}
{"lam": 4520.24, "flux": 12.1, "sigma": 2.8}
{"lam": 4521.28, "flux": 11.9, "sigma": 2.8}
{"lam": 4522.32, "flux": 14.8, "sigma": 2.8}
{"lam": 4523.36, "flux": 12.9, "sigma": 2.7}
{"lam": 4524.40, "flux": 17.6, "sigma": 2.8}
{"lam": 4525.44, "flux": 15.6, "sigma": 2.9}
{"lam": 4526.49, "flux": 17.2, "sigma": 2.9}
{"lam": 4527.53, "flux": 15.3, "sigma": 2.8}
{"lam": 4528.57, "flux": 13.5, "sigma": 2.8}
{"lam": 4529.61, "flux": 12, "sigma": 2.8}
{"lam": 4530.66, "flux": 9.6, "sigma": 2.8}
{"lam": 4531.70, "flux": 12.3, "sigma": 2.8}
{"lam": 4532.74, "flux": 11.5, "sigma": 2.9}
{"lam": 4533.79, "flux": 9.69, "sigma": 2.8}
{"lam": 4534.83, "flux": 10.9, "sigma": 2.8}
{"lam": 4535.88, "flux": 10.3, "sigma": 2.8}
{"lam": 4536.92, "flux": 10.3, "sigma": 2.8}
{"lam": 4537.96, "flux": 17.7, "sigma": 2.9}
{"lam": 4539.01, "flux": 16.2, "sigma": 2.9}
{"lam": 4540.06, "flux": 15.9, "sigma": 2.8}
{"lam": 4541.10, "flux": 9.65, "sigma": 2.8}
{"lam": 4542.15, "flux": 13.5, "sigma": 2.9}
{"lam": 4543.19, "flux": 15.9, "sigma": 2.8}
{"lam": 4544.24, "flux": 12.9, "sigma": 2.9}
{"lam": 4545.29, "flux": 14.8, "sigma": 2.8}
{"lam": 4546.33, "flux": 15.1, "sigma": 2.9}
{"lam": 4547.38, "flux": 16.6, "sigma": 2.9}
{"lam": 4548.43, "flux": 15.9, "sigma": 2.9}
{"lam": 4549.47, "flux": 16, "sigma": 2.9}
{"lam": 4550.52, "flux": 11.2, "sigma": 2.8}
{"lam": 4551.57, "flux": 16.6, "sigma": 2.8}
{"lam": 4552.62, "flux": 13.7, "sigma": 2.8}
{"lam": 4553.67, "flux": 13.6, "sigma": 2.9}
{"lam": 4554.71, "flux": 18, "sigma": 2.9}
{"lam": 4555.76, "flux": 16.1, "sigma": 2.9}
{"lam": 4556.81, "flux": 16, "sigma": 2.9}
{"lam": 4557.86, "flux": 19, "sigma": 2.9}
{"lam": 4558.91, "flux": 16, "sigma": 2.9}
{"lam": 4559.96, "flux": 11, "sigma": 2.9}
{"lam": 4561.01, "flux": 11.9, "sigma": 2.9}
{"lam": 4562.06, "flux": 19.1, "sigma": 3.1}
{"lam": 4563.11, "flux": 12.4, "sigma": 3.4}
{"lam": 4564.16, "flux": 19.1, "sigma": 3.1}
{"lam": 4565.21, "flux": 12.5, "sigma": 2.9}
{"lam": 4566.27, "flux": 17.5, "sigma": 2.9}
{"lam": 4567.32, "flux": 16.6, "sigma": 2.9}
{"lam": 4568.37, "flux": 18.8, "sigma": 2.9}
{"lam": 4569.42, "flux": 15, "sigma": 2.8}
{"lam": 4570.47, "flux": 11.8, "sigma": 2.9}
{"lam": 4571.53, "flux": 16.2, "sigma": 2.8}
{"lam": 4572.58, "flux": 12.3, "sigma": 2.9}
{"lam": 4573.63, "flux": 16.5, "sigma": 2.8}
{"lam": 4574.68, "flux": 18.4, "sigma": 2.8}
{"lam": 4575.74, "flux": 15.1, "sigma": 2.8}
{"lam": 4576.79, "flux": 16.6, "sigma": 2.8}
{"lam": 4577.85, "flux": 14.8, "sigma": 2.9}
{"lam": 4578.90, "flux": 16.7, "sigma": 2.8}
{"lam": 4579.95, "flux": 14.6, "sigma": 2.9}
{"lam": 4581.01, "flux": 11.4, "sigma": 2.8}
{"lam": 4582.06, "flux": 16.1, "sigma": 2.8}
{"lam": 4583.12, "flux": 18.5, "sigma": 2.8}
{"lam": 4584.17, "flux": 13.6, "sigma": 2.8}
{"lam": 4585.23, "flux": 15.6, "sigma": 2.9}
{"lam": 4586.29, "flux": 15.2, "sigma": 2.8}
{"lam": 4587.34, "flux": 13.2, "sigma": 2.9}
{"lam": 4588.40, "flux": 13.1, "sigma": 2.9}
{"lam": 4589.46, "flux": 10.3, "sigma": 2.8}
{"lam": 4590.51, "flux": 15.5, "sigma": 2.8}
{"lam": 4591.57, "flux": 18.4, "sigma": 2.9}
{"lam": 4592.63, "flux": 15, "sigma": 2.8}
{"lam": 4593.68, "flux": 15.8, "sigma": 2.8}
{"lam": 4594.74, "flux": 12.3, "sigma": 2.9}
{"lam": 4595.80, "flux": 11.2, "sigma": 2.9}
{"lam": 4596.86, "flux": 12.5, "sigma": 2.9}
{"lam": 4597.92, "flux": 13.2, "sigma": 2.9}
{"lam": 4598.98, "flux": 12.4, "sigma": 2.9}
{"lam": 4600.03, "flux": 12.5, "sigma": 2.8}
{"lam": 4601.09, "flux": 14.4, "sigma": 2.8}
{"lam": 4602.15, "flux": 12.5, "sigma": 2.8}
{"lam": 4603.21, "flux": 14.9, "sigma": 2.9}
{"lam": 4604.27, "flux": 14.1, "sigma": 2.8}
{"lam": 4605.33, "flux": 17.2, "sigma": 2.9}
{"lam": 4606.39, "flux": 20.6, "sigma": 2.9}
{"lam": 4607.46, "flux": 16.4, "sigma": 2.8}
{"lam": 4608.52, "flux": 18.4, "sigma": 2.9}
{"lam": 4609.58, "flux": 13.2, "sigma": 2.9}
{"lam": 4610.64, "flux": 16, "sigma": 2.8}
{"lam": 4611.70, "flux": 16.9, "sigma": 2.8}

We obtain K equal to -3.9 AA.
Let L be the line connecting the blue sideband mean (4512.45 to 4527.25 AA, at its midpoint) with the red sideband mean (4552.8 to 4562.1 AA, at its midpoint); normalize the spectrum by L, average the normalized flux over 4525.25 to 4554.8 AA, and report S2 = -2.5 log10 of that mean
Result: 0.09 mag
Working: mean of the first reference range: 14.3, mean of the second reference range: 15.4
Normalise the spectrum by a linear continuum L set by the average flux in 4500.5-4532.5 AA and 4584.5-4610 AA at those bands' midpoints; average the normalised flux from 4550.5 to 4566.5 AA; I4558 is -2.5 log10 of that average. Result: -0.06 mag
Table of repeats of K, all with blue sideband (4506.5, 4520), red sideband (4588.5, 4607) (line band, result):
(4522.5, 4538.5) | 1.6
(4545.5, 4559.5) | -1.1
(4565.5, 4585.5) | -1.6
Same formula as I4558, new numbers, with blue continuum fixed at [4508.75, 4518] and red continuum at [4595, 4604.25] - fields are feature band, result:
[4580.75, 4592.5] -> -0.11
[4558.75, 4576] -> -0.12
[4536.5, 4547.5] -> -0.02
